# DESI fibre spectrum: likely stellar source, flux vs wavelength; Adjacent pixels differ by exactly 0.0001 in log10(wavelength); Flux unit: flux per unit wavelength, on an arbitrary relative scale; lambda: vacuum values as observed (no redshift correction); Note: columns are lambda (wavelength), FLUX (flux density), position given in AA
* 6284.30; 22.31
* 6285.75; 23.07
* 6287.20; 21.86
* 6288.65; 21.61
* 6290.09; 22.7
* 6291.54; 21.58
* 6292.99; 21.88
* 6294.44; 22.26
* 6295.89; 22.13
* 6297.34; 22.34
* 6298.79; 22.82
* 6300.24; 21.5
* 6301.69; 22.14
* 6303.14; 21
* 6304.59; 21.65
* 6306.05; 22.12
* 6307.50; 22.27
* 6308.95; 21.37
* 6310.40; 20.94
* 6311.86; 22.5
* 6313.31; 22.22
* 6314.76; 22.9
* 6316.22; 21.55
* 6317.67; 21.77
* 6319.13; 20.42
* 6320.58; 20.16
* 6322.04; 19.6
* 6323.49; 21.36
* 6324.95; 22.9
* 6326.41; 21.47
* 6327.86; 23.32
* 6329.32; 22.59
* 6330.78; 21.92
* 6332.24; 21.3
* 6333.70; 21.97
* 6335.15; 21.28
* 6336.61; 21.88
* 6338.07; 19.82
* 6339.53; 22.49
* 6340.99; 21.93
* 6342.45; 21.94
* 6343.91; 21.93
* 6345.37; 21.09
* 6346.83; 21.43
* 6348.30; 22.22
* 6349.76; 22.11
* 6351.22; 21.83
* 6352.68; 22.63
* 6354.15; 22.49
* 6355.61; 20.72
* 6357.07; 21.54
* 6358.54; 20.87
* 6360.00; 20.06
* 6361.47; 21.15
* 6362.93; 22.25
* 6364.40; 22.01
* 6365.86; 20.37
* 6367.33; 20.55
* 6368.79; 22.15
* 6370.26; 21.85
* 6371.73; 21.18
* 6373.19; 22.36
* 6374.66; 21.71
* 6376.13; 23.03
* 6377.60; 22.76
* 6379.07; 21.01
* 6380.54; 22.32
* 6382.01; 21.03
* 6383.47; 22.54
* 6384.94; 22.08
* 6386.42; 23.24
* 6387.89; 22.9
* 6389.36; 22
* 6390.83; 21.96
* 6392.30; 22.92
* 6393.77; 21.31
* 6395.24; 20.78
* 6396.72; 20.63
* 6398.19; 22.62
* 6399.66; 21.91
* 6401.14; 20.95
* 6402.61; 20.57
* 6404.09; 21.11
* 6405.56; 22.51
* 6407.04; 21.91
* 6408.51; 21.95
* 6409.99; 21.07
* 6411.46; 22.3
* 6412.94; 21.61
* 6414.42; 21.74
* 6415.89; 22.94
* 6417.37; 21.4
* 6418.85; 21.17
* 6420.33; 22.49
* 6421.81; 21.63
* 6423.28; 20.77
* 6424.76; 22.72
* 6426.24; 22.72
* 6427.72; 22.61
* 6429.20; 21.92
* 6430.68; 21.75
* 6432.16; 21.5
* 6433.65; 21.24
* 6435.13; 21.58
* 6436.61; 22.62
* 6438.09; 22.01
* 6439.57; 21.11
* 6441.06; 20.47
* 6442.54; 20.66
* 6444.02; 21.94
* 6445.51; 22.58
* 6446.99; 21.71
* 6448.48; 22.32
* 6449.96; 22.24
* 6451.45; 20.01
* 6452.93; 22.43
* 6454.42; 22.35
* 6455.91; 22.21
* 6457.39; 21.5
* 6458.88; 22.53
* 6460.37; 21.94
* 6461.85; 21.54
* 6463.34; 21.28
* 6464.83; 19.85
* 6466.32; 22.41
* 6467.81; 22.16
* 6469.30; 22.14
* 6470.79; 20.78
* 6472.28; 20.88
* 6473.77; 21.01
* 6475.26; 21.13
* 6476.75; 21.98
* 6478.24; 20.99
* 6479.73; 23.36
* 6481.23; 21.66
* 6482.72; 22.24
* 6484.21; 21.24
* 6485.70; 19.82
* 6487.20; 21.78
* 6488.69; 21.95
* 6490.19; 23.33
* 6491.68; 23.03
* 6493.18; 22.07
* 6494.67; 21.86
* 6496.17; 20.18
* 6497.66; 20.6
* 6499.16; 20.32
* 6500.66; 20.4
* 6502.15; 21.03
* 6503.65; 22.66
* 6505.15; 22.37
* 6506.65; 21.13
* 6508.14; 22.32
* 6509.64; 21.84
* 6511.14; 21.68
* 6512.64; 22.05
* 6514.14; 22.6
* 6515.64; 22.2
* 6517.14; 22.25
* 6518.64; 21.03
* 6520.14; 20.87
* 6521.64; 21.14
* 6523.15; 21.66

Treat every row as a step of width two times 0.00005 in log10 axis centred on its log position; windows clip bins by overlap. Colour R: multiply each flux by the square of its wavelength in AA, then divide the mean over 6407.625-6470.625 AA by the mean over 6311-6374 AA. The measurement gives 1.04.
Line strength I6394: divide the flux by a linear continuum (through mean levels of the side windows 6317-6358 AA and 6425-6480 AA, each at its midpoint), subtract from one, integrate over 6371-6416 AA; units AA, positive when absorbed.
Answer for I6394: -0.4 AA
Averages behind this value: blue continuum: 21.6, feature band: 21.9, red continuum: 21.7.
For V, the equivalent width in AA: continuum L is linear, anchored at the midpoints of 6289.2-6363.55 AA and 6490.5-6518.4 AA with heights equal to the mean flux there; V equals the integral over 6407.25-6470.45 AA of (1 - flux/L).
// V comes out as -0.2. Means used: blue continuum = 21.7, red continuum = 21.7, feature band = 21.8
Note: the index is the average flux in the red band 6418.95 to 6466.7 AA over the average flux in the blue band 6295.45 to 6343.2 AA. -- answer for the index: 1.0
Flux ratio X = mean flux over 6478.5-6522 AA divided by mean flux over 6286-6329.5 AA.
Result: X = 1.0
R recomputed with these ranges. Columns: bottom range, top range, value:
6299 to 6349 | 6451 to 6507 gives 1.05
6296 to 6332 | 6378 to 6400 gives 1.03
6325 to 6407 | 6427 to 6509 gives 1.03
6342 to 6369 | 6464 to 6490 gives 1.04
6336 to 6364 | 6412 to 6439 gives 1.04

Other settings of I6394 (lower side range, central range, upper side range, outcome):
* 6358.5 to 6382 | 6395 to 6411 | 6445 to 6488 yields 0.10 AA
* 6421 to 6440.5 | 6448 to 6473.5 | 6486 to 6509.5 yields 0.11 AA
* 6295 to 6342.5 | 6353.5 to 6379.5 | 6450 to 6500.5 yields 0.16 AA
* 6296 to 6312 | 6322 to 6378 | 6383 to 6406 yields 0.37 AA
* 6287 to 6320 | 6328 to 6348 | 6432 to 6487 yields 0.10 AA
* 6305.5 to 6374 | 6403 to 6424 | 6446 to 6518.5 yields -0.07 AA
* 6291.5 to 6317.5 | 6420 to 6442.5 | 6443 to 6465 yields 0.06 AA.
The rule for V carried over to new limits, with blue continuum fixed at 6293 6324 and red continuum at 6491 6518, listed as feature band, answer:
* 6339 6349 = -0.08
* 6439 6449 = 0.07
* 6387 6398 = -0.08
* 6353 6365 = 0.14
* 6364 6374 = 0.09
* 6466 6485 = 0.02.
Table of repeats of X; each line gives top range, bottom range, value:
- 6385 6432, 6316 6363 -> 1.01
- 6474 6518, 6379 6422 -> 0.99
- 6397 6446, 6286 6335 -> 1.00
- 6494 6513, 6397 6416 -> 0.99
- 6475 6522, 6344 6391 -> 0.99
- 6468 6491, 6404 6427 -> 0.99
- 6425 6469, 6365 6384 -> 1.00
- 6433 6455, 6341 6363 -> 1.00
